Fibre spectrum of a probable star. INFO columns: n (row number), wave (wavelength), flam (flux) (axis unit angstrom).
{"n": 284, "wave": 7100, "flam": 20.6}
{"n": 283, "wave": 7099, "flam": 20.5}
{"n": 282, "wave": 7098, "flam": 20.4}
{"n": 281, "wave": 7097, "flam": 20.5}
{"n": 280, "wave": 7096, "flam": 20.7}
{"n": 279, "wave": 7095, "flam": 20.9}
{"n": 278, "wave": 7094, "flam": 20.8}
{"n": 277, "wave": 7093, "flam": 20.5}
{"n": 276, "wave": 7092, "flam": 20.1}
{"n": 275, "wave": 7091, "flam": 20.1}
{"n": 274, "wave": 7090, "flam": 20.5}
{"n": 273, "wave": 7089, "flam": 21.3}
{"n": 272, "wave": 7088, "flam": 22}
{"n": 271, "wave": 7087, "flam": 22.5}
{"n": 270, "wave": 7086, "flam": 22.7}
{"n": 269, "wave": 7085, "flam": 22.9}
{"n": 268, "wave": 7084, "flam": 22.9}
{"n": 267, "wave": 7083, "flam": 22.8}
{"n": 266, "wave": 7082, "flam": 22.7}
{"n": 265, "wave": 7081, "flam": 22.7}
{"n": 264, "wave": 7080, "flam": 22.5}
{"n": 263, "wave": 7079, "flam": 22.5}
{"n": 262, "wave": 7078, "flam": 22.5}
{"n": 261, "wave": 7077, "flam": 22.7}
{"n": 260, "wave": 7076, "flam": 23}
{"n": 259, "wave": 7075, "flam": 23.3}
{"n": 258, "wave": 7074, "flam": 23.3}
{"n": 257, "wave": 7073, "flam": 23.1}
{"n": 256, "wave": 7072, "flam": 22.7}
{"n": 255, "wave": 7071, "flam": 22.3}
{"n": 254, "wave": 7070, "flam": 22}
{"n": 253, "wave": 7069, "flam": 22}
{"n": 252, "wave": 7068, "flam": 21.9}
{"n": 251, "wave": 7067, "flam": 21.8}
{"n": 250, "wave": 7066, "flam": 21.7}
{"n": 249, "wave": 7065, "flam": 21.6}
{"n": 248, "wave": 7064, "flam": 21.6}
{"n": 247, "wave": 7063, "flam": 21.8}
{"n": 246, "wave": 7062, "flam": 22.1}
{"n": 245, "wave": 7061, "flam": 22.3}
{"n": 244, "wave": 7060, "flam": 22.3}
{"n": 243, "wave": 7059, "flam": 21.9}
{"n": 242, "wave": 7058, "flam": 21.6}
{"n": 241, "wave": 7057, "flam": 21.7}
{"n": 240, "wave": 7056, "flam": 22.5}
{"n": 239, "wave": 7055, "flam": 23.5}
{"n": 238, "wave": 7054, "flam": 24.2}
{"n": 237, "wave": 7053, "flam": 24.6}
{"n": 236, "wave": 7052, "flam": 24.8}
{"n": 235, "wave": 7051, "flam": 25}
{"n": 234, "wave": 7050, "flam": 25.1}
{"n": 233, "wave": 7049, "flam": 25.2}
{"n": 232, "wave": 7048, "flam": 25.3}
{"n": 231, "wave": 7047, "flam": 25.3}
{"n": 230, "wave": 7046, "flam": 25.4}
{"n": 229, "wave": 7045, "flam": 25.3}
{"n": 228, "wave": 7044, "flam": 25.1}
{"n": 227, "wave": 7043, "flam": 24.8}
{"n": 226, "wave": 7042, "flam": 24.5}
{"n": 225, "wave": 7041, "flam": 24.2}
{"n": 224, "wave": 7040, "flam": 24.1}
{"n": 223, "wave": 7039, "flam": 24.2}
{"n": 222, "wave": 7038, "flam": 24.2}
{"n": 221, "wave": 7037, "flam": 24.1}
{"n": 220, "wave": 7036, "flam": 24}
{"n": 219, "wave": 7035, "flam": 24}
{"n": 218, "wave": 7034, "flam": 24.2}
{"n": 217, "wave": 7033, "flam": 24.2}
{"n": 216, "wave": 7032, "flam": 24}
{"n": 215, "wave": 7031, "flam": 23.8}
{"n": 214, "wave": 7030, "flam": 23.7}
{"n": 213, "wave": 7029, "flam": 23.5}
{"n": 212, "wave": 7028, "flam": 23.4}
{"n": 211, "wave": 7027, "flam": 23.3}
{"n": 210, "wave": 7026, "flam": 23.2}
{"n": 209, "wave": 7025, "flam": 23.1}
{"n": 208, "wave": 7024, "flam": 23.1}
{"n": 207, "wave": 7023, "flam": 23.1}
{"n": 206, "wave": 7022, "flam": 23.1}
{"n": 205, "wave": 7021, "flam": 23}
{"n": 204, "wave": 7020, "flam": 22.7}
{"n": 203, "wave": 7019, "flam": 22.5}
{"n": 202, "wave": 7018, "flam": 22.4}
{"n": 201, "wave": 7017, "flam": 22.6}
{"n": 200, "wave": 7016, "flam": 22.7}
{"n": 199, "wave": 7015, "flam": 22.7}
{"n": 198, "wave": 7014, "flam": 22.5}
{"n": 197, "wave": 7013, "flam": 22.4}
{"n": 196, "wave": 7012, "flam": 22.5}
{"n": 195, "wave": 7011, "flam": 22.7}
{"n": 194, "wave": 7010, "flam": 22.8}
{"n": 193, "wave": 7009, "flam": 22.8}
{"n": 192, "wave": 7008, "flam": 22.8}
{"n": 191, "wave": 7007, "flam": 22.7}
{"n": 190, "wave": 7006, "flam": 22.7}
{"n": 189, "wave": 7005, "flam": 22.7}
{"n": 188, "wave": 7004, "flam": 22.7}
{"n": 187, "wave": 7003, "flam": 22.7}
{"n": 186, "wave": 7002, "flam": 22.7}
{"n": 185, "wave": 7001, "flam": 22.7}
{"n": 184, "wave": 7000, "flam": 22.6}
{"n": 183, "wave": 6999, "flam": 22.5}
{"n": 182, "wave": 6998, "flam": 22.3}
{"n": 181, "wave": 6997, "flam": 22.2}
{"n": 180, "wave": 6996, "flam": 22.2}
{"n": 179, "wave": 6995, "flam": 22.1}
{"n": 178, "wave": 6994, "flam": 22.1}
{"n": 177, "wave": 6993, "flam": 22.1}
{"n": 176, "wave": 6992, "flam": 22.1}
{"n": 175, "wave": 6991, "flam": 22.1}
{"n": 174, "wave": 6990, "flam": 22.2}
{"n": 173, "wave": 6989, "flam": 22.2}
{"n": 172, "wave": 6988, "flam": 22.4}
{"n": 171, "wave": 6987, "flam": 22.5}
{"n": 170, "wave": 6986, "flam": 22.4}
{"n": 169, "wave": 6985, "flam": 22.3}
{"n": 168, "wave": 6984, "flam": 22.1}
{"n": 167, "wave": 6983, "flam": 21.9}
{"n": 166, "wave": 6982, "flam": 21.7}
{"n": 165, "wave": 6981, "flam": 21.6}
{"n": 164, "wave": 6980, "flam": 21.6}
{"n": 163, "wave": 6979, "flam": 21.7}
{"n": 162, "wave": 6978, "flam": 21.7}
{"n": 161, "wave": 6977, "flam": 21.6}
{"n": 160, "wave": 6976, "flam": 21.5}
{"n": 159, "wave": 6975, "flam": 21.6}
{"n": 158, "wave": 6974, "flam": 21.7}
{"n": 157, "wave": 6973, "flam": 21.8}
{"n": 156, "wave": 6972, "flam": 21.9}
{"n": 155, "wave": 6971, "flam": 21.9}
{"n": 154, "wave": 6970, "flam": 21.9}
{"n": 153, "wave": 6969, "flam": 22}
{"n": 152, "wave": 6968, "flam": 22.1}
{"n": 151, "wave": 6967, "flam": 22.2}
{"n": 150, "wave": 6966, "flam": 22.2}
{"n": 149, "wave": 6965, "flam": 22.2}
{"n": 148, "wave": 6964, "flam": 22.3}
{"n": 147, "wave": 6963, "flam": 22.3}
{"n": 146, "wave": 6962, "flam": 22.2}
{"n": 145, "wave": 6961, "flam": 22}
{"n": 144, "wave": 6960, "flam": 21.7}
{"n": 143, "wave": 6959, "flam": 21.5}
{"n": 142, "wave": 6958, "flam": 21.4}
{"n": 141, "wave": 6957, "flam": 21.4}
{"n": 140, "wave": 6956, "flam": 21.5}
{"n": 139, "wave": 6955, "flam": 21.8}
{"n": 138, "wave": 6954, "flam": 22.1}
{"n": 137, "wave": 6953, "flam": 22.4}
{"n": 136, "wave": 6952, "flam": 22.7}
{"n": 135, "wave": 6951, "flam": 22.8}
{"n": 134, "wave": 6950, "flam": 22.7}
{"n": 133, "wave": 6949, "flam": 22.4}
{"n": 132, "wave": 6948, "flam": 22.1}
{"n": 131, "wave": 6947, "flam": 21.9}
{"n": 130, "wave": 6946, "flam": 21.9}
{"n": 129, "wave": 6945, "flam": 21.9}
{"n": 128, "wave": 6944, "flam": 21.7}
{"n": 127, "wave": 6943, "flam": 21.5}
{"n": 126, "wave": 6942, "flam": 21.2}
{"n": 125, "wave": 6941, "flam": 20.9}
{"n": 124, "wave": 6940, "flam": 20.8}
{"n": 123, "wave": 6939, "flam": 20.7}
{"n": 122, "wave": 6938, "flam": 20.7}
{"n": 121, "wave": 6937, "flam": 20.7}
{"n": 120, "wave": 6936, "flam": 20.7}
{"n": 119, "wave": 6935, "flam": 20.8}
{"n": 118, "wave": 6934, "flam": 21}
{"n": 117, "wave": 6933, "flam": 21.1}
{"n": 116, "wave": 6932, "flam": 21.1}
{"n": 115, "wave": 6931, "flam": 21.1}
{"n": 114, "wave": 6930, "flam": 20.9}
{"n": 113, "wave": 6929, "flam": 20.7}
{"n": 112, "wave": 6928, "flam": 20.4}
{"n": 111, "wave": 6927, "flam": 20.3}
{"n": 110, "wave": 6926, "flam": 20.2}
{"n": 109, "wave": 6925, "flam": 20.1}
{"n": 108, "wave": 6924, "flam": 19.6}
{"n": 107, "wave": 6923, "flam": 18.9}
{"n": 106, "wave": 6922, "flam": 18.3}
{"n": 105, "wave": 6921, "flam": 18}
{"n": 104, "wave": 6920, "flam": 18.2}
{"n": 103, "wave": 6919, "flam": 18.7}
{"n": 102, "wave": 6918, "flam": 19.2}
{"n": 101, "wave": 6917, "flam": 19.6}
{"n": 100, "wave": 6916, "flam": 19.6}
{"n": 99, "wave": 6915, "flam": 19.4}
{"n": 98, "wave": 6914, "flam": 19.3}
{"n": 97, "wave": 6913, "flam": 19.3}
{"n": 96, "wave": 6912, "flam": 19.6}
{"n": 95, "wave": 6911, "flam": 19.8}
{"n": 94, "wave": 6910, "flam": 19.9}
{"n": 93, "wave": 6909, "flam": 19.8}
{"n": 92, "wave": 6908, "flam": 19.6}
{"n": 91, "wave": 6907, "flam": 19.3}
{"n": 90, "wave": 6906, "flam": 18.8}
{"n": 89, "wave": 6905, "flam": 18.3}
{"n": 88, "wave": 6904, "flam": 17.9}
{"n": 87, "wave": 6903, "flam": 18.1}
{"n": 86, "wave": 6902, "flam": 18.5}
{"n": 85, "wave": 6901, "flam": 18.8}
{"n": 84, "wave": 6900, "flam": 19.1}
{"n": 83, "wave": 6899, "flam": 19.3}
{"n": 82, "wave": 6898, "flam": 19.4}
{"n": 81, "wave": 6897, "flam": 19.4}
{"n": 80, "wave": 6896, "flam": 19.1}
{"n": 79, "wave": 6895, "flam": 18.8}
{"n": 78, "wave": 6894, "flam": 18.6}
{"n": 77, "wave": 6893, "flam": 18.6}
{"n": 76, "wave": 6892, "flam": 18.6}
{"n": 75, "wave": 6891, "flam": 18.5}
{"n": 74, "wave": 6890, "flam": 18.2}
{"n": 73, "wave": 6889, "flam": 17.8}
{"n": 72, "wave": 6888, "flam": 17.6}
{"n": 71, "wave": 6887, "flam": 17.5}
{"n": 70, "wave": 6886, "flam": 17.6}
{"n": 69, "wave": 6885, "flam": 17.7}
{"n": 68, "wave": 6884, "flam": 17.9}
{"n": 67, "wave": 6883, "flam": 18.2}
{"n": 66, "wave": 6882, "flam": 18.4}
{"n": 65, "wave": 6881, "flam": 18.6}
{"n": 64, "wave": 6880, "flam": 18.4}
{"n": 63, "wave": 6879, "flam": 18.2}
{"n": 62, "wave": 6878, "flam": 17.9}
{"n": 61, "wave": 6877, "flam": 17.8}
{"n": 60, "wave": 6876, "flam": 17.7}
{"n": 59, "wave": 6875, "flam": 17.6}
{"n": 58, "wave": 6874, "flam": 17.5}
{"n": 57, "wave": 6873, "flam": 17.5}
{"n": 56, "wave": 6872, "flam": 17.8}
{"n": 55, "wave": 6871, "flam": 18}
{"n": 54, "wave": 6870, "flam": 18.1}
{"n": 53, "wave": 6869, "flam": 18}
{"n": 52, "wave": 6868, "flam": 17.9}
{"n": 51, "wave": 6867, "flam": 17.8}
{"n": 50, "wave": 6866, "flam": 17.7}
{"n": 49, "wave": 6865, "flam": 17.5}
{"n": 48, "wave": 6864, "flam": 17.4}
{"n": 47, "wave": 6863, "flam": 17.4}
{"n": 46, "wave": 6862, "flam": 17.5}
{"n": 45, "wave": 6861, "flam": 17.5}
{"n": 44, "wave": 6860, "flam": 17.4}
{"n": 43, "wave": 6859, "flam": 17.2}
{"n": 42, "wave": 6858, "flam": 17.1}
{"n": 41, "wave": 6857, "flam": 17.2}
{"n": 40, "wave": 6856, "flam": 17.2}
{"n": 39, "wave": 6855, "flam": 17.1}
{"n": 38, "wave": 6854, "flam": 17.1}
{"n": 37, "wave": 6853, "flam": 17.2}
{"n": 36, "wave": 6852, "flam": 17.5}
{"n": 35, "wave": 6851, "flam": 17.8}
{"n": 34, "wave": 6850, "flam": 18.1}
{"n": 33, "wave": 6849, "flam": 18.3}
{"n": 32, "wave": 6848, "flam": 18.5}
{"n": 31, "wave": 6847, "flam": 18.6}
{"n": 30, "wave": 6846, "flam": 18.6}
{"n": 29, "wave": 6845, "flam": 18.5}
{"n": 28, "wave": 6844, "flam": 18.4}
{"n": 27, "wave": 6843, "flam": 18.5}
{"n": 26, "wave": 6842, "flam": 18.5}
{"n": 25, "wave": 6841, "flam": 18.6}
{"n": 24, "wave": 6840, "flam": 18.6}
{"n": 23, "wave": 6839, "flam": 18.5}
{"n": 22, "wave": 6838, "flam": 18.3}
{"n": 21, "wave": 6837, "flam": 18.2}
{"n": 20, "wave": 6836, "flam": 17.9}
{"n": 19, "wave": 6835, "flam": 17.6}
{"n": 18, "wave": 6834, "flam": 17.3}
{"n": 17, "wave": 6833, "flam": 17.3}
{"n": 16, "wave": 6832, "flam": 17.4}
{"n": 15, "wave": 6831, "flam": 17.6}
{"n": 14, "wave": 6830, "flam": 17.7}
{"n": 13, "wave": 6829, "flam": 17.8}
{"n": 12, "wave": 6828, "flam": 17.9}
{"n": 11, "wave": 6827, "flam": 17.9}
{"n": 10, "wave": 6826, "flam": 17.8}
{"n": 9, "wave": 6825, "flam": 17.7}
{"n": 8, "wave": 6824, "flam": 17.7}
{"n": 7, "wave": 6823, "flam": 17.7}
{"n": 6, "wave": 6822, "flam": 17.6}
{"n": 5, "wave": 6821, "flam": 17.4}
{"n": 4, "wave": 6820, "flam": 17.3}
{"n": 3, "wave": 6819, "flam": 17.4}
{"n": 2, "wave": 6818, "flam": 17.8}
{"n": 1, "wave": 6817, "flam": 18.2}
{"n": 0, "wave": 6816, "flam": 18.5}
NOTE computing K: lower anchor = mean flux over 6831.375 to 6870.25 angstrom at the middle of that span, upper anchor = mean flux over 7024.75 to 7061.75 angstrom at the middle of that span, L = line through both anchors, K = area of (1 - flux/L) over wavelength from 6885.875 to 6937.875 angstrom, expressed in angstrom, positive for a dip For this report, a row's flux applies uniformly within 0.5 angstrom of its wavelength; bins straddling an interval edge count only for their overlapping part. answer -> 1.2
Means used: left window 17.8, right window 23.9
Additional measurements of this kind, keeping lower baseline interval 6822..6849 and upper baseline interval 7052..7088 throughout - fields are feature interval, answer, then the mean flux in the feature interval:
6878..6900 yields 0.77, 18.4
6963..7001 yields -2.19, 22.1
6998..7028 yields -1.84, 22.8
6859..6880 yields 1.10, 17.7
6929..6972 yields -3.01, 21.7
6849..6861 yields 0.66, 17.4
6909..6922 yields 0.25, 19.2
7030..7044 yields -1.46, 24.2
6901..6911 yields 0.23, 19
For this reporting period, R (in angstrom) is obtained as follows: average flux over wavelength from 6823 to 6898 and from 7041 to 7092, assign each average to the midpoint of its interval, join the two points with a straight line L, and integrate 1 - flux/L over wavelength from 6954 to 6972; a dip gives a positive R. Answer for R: -1.3 angstrom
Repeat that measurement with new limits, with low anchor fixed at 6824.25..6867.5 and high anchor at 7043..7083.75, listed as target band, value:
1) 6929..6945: -0.79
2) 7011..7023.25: -0.39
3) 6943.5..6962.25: -1.46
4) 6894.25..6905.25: 0.18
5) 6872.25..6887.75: 0.62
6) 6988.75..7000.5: -0.43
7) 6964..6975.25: -0.62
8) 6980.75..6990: -0.41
